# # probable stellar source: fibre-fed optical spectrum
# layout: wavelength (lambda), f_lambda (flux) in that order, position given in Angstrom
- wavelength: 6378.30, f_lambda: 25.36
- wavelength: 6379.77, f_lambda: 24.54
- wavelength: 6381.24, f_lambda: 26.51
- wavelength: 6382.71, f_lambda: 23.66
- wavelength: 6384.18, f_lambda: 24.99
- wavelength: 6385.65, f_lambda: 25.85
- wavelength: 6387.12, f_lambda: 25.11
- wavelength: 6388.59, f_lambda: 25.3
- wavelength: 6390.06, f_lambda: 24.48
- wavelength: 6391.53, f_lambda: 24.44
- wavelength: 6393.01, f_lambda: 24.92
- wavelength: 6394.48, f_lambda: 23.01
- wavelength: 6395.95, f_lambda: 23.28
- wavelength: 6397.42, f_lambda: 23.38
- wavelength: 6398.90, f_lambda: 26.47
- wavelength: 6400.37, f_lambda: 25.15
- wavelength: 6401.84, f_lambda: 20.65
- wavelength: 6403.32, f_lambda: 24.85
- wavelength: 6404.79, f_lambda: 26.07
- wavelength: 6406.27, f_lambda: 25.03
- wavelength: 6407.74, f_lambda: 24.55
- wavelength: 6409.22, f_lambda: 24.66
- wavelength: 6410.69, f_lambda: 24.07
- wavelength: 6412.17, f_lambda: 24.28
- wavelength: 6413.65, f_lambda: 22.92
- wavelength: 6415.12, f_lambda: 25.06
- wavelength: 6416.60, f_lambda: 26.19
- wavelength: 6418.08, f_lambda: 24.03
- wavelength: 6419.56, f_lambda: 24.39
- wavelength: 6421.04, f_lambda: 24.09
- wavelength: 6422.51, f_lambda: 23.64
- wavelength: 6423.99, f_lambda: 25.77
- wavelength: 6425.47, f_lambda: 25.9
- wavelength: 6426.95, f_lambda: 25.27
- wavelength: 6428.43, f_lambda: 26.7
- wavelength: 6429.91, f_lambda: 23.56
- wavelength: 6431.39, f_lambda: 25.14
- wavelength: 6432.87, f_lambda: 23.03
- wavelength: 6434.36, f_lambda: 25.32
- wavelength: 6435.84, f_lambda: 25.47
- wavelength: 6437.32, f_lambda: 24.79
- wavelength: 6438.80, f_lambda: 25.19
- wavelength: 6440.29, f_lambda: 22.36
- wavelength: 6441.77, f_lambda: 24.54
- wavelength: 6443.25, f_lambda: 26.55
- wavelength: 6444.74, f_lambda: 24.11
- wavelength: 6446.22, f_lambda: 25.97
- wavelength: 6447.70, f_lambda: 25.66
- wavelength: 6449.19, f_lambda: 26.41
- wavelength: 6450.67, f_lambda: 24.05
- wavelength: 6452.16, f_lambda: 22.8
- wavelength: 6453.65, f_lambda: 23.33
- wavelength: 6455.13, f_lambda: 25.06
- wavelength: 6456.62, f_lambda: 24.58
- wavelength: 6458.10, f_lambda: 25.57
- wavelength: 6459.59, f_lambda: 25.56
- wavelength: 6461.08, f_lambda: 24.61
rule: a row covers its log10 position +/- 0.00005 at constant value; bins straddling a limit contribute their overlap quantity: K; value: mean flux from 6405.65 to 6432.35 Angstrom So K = 24.7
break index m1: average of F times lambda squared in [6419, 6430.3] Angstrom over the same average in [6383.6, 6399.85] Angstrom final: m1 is 1.02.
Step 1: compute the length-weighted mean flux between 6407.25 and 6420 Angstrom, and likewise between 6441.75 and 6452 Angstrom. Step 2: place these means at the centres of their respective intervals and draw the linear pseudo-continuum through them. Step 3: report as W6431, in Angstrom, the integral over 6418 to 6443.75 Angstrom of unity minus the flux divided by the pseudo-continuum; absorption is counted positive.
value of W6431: 0.1 Angstrom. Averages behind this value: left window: 24.5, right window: 25.2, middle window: 24.8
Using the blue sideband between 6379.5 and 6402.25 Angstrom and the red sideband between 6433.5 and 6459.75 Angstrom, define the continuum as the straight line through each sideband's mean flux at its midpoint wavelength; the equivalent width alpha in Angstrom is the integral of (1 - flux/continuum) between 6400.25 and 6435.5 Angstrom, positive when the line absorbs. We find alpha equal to 0.12 Angstrom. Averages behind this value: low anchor 24.5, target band 24.6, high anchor 24.8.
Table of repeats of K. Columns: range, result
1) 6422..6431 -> 25.2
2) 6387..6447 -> 24.6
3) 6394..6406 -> 24.2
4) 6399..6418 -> 24.5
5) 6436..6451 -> 25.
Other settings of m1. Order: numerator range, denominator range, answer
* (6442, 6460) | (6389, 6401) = 1.04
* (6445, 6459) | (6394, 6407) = 1.04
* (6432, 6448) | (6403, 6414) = 1.02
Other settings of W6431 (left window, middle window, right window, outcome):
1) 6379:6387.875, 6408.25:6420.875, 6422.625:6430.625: 0.4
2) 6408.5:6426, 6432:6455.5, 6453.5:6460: 0.2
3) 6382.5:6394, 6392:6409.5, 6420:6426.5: 0.4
